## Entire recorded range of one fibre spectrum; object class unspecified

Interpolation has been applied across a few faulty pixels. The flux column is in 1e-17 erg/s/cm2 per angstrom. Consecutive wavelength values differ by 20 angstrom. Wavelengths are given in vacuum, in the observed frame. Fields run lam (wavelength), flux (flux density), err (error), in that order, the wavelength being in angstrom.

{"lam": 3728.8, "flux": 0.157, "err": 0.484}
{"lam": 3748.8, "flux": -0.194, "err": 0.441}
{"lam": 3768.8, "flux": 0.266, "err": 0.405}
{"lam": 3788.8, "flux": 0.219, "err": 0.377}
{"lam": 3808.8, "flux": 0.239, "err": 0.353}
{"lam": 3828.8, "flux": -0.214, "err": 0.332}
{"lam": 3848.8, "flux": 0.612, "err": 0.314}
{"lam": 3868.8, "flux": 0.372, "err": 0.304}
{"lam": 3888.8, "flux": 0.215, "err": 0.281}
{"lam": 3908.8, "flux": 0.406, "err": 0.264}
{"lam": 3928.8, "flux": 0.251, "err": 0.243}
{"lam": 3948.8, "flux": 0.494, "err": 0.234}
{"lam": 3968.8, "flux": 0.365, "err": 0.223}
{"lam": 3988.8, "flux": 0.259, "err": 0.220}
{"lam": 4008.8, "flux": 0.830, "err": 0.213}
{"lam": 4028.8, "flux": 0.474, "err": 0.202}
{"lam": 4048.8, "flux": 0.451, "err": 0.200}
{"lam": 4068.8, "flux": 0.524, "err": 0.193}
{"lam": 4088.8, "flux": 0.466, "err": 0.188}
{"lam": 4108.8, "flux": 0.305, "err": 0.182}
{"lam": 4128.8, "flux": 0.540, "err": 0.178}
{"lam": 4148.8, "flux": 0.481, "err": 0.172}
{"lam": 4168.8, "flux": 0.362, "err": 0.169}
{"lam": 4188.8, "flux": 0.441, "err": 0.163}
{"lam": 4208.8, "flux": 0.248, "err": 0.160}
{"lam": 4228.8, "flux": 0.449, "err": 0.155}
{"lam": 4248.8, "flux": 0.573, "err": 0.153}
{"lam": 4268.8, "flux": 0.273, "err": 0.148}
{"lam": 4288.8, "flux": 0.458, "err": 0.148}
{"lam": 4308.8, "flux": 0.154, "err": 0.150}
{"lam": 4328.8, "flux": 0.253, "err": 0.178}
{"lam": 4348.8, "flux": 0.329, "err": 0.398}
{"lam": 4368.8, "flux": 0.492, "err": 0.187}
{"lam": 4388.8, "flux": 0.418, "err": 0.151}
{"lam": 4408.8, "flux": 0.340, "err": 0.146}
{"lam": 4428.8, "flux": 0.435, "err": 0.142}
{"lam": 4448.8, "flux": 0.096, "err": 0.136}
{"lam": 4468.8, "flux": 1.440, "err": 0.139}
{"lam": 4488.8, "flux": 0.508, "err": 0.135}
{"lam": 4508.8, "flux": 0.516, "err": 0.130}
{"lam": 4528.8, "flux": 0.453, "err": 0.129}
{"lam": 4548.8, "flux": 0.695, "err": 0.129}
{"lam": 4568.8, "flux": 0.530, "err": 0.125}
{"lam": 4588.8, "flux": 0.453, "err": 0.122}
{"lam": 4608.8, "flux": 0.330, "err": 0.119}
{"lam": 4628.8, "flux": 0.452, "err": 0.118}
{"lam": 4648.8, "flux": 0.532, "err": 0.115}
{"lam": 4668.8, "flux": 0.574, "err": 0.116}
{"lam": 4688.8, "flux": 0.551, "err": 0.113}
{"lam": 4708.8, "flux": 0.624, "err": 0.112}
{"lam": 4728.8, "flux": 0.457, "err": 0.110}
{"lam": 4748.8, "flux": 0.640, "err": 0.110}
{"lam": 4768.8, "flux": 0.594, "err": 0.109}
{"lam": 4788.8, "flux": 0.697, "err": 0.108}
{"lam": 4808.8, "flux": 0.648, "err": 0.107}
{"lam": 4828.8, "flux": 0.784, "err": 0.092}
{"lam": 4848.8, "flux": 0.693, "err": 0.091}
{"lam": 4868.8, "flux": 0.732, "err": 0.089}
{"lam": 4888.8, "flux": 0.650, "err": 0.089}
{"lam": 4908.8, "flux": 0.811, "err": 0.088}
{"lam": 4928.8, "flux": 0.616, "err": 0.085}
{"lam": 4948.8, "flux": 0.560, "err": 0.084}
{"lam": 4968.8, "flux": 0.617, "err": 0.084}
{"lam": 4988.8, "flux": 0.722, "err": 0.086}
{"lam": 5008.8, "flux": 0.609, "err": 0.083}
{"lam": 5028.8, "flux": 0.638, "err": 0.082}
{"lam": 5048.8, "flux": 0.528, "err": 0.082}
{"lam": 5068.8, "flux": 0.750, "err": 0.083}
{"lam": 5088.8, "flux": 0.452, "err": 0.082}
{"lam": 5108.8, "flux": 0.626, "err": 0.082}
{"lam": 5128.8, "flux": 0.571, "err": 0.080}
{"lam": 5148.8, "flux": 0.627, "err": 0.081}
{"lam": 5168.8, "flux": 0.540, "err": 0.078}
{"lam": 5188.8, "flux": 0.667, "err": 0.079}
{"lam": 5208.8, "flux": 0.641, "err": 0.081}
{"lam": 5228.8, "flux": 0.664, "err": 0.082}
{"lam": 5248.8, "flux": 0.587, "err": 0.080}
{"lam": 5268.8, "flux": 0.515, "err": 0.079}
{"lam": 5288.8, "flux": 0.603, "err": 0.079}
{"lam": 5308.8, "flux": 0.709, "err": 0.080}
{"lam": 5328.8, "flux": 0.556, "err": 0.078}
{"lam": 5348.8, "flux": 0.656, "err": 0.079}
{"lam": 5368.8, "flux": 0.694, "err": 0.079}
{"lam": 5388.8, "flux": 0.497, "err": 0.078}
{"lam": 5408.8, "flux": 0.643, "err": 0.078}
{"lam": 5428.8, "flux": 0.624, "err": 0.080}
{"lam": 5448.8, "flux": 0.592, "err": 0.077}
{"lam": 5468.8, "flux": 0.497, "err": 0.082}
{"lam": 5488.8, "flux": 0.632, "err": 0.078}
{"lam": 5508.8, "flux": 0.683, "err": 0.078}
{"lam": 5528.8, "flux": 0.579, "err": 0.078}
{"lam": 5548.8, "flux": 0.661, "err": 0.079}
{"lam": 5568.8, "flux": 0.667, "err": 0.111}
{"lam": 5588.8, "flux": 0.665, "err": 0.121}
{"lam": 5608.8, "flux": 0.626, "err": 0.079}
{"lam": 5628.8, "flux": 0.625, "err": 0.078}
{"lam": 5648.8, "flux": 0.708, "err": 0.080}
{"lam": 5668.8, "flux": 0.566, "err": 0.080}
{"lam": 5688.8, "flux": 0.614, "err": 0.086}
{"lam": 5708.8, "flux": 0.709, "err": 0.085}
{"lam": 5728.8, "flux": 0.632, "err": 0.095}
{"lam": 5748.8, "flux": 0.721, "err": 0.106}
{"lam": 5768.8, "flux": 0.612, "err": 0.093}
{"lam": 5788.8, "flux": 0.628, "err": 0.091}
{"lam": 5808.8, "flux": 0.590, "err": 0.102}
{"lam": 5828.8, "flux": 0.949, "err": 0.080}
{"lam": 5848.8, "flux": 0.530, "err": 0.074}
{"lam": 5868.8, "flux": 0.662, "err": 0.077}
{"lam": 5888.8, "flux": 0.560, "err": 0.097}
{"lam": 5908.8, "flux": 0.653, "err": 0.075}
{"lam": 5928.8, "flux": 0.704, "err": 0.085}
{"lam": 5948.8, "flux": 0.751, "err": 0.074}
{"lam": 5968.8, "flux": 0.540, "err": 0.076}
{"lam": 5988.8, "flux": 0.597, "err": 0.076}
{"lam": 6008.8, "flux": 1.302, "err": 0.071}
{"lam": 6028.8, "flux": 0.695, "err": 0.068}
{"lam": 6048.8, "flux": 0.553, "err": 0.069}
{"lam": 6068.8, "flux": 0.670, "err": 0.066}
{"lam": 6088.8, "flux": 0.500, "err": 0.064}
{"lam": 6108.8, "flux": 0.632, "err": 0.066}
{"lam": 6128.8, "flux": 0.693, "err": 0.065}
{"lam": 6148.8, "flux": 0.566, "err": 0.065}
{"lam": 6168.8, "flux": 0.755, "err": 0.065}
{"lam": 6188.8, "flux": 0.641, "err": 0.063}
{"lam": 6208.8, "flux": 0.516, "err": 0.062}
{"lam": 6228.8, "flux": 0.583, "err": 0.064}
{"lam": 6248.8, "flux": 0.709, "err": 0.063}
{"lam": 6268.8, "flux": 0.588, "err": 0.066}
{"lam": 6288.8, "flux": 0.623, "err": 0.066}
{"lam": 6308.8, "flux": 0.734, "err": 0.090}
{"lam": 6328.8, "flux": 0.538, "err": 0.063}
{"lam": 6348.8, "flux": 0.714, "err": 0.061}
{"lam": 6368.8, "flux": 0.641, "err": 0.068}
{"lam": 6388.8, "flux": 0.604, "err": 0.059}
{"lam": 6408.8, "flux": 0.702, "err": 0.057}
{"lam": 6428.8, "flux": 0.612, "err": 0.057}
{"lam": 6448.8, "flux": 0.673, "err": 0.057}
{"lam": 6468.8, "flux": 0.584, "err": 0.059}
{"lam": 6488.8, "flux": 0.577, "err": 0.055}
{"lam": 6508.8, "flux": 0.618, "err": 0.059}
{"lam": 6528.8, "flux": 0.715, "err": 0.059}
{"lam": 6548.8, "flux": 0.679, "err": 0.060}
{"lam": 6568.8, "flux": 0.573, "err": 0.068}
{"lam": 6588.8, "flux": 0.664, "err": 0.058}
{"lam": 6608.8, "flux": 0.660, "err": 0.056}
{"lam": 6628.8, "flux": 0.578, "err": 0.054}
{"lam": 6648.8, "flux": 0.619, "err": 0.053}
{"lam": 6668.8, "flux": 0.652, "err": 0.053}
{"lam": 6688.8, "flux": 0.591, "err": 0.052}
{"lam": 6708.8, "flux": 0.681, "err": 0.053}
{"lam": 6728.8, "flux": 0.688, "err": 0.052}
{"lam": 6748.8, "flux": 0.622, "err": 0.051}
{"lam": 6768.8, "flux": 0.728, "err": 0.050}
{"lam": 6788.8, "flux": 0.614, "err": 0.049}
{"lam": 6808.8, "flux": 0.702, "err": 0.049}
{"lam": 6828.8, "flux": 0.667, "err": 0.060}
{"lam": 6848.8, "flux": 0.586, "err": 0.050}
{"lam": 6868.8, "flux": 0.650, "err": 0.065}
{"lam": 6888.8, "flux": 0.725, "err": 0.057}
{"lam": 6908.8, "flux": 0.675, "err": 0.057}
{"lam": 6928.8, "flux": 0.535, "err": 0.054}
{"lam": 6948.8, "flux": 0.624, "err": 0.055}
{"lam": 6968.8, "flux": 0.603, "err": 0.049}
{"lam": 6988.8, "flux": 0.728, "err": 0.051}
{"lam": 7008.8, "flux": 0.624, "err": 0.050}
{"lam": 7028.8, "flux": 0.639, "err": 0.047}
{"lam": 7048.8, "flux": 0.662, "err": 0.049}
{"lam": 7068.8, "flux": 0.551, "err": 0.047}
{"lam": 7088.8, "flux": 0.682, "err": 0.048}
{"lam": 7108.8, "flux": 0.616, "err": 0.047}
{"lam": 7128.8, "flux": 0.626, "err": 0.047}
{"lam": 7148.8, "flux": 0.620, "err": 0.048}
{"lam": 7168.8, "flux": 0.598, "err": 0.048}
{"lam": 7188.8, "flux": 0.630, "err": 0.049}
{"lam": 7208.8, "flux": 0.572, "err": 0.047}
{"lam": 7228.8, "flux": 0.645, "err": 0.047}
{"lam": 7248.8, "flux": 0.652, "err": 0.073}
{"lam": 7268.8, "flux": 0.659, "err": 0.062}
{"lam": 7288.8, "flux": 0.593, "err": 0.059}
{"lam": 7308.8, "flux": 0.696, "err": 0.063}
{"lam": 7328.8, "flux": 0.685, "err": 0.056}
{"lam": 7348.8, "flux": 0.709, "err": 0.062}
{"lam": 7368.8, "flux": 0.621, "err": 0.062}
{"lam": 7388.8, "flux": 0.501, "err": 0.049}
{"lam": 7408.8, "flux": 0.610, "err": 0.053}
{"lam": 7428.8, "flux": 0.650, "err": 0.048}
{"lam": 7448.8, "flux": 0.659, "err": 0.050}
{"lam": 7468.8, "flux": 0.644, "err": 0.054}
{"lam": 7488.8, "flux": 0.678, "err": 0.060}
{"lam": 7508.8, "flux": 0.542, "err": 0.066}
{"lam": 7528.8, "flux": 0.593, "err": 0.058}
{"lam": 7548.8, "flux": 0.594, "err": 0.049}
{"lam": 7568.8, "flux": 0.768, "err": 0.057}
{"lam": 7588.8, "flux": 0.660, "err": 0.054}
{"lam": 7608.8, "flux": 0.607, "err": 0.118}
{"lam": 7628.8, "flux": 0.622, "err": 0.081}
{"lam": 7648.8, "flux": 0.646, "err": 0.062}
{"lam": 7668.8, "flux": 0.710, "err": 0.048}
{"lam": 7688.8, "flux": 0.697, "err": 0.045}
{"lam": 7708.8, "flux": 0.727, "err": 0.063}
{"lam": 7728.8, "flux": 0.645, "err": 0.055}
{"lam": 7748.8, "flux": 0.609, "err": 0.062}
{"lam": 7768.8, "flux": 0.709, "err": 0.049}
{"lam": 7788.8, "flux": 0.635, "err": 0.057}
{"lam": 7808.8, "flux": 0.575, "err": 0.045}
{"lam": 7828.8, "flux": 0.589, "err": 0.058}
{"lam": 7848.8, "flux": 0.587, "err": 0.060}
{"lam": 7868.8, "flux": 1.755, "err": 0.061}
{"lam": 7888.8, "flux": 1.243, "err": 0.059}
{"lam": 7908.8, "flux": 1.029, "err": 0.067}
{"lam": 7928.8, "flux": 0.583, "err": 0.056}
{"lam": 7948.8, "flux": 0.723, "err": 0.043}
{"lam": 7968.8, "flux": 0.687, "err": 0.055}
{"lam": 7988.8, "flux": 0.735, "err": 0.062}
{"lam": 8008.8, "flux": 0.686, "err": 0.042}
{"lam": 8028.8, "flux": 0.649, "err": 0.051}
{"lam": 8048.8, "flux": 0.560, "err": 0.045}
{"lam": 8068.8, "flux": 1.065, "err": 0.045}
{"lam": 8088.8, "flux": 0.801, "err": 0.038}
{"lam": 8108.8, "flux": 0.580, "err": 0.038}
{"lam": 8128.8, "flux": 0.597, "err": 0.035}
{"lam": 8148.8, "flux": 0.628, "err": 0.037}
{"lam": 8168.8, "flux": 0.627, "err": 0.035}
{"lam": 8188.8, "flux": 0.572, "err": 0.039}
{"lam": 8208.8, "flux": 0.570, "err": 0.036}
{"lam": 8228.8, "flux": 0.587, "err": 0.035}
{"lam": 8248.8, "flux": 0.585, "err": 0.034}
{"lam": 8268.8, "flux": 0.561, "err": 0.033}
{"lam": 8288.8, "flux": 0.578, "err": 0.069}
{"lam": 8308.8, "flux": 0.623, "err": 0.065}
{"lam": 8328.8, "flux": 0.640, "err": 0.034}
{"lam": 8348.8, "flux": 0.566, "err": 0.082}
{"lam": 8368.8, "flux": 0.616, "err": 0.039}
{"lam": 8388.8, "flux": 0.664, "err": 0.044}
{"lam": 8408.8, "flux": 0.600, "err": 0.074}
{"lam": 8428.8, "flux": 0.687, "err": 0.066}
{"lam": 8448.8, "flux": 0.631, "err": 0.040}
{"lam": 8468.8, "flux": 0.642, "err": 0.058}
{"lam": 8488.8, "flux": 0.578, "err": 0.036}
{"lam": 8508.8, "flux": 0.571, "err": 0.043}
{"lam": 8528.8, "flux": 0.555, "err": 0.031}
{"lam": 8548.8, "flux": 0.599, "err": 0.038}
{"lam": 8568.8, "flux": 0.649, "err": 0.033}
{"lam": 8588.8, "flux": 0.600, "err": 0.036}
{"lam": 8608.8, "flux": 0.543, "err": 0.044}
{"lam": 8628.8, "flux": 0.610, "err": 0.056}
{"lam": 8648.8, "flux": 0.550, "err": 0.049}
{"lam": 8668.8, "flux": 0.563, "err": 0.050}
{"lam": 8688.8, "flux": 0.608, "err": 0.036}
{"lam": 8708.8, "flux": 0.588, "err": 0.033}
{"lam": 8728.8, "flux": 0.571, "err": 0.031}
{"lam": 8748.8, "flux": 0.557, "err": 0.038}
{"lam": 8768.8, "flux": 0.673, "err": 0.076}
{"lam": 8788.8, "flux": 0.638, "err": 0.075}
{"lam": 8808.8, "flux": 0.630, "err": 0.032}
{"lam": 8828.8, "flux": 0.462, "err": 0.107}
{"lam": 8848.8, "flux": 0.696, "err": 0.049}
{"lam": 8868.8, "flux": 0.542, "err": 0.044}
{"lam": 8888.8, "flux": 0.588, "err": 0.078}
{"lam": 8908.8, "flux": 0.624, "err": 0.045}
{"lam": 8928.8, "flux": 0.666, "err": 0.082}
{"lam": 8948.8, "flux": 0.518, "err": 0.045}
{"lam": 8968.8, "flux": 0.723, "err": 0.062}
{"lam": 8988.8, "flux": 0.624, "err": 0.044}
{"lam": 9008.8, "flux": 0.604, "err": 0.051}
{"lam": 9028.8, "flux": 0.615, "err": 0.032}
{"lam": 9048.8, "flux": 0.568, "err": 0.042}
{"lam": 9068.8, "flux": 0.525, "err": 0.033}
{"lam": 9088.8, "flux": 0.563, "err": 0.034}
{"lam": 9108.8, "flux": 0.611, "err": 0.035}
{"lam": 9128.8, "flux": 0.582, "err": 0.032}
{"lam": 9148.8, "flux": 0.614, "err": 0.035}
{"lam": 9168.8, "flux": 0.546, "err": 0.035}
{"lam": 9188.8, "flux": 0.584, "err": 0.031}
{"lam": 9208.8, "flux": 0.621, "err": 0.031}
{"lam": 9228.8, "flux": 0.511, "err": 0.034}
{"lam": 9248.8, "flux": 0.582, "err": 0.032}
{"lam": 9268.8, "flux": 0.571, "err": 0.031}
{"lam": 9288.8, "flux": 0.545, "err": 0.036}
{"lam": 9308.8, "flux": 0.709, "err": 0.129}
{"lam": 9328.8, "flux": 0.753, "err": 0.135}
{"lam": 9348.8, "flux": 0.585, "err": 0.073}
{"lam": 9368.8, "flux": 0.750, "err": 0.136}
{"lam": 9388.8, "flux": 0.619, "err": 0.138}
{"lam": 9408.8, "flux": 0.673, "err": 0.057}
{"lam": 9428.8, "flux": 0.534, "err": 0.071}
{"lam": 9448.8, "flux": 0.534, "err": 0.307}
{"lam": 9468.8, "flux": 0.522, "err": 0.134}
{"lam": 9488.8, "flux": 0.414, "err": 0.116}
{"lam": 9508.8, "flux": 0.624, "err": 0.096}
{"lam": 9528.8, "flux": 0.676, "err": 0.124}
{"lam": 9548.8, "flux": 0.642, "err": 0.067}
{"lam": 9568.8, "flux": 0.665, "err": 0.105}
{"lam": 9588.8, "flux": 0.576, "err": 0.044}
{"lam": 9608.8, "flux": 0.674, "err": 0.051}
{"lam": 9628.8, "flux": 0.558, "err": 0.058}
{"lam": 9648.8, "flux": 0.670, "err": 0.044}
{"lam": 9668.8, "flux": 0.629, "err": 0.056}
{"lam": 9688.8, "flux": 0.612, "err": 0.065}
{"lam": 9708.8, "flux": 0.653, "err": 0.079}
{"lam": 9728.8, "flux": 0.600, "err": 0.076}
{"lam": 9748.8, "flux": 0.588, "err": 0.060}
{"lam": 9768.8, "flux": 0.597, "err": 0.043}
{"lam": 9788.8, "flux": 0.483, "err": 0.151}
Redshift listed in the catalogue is 0.200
